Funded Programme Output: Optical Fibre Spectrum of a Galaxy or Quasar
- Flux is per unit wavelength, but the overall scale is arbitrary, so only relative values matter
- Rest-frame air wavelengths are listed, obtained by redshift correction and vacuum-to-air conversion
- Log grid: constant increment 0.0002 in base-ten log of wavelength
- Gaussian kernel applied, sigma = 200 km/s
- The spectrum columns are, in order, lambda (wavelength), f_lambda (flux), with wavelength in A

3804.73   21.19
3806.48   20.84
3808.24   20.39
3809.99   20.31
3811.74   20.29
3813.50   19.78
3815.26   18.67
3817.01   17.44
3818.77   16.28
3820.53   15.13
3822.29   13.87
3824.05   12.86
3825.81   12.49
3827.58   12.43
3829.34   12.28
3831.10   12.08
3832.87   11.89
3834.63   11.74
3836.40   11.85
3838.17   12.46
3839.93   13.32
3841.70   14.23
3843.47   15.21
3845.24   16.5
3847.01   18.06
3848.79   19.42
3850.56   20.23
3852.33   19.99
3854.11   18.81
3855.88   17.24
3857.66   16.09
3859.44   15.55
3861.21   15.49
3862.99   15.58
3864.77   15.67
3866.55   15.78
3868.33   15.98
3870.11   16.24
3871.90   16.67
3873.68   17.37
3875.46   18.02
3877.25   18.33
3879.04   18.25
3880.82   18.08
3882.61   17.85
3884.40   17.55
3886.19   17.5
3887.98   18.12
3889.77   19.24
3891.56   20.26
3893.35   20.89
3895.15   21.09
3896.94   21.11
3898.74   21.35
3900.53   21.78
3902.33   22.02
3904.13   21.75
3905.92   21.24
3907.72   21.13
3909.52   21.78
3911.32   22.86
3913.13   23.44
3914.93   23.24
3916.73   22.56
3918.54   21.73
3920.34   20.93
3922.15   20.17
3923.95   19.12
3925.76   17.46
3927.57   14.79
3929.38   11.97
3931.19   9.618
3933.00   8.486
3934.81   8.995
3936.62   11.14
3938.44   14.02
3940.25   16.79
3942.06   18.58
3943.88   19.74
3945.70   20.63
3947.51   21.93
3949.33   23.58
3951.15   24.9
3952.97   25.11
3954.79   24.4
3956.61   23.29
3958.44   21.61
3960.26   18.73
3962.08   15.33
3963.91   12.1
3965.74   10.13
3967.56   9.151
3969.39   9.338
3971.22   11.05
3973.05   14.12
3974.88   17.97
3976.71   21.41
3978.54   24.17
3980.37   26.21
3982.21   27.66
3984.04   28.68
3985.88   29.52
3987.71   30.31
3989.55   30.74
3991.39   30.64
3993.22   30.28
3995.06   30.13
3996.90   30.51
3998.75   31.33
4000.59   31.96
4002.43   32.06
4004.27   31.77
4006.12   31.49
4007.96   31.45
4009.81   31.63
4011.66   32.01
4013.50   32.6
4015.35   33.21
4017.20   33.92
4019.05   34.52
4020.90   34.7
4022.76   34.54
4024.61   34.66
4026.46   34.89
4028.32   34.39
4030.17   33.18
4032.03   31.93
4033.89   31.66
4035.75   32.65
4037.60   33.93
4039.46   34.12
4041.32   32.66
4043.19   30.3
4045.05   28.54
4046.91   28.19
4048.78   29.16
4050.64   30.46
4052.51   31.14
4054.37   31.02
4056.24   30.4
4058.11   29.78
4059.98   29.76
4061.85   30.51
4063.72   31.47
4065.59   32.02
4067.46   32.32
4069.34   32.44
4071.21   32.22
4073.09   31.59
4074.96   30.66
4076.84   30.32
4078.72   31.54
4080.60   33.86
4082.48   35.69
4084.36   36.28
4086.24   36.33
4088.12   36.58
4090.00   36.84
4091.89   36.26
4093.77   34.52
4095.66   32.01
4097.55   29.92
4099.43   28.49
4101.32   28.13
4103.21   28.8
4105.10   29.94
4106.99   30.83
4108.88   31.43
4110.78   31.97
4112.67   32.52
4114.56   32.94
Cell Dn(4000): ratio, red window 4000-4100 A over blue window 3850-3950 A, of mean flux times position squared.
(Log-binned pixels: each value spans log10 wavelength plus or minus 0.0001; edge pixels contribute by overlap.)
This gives 1.91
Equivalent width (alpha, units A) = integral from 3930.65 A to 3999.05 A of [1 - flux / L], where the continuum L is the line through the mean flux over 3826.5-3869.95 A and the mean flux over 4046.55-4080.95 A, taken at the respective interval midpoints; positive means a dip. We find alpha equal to 9.9 A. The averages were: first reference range 15.3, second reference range 31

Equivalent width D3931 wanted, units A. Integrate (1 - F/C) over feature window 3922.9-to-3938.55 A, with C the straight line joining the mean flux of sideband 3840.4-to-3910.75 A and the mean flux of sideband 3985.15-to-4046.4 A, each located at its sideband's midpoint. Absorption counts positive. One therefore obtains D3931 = 7.2 A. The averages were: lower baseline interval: 18.4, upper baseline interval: 32.2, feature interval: 12.9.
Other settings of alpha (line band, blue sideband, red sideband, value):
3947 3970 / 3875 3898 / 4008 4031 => 7.05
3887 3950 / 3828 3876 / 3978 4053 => 8.25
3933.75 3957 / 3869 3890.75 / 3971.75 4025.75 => 4.92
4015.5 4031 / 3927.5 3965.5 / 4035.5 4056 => -3.54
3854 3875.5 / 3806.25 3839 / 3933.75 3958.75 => 0.50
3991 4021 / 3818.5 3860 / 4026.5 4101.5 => -4.58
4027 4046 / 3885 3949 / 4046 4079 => -2.47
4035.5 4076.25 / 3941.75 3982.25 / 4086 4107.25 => -4.18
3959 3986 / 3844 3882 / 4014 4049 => 9.25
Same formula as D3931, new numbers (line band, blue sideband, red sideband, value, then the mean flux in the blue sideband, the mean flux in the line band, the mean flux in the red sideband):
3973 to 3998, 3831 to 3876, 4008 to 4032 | 2.4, 15.9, 27.1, 33.5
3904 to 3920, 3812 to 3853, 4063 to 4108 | -1.2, 15.2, 22.2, 32.5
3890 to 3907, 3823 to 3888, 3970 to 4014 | -1.4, 15.8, 21.2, 27.7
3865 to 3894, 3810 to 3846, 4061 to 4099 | 1.0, 14.7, 17.8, 33.1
